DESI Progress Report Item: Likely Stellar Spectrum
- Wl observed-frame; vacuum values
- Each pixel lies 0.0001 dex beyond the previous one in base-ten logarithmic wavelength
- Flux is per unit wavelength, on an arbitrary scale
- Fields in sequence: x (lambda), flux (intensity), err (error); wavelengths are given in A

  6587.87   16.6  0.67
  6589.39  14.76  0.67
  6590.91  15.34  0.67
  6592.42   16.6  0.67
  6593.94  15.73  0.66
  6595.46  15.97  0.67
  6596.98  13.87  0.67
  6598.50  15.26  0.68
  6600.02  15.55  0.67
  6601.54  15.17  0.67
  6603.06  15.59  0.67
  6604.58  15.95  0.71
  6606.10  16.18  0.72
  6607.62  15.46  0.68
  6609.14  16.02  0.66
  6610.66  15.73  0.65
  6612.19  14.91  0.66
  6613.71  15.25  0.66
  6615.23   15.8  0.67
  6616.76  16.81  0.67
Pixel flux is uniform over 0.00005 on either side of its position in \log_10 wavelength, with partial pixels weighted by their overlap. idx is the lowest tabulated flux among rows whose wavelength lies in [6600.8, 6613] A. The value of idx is 14.91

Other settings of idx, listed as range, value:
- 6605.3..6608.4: 15.46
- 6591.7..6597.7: 13.87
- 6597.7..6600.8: 15.26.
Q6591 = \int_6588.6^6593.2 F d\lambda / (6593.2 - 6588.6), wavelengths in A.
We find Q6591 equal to 15.6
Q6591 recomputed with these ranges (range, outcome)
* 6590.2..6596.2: 15.9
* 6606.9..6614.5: 15.5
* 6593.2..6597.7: 15.2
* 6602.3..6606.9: 15.9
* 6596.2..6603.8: 15.1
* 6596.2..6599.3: 14.6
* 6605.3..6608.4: 15.8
